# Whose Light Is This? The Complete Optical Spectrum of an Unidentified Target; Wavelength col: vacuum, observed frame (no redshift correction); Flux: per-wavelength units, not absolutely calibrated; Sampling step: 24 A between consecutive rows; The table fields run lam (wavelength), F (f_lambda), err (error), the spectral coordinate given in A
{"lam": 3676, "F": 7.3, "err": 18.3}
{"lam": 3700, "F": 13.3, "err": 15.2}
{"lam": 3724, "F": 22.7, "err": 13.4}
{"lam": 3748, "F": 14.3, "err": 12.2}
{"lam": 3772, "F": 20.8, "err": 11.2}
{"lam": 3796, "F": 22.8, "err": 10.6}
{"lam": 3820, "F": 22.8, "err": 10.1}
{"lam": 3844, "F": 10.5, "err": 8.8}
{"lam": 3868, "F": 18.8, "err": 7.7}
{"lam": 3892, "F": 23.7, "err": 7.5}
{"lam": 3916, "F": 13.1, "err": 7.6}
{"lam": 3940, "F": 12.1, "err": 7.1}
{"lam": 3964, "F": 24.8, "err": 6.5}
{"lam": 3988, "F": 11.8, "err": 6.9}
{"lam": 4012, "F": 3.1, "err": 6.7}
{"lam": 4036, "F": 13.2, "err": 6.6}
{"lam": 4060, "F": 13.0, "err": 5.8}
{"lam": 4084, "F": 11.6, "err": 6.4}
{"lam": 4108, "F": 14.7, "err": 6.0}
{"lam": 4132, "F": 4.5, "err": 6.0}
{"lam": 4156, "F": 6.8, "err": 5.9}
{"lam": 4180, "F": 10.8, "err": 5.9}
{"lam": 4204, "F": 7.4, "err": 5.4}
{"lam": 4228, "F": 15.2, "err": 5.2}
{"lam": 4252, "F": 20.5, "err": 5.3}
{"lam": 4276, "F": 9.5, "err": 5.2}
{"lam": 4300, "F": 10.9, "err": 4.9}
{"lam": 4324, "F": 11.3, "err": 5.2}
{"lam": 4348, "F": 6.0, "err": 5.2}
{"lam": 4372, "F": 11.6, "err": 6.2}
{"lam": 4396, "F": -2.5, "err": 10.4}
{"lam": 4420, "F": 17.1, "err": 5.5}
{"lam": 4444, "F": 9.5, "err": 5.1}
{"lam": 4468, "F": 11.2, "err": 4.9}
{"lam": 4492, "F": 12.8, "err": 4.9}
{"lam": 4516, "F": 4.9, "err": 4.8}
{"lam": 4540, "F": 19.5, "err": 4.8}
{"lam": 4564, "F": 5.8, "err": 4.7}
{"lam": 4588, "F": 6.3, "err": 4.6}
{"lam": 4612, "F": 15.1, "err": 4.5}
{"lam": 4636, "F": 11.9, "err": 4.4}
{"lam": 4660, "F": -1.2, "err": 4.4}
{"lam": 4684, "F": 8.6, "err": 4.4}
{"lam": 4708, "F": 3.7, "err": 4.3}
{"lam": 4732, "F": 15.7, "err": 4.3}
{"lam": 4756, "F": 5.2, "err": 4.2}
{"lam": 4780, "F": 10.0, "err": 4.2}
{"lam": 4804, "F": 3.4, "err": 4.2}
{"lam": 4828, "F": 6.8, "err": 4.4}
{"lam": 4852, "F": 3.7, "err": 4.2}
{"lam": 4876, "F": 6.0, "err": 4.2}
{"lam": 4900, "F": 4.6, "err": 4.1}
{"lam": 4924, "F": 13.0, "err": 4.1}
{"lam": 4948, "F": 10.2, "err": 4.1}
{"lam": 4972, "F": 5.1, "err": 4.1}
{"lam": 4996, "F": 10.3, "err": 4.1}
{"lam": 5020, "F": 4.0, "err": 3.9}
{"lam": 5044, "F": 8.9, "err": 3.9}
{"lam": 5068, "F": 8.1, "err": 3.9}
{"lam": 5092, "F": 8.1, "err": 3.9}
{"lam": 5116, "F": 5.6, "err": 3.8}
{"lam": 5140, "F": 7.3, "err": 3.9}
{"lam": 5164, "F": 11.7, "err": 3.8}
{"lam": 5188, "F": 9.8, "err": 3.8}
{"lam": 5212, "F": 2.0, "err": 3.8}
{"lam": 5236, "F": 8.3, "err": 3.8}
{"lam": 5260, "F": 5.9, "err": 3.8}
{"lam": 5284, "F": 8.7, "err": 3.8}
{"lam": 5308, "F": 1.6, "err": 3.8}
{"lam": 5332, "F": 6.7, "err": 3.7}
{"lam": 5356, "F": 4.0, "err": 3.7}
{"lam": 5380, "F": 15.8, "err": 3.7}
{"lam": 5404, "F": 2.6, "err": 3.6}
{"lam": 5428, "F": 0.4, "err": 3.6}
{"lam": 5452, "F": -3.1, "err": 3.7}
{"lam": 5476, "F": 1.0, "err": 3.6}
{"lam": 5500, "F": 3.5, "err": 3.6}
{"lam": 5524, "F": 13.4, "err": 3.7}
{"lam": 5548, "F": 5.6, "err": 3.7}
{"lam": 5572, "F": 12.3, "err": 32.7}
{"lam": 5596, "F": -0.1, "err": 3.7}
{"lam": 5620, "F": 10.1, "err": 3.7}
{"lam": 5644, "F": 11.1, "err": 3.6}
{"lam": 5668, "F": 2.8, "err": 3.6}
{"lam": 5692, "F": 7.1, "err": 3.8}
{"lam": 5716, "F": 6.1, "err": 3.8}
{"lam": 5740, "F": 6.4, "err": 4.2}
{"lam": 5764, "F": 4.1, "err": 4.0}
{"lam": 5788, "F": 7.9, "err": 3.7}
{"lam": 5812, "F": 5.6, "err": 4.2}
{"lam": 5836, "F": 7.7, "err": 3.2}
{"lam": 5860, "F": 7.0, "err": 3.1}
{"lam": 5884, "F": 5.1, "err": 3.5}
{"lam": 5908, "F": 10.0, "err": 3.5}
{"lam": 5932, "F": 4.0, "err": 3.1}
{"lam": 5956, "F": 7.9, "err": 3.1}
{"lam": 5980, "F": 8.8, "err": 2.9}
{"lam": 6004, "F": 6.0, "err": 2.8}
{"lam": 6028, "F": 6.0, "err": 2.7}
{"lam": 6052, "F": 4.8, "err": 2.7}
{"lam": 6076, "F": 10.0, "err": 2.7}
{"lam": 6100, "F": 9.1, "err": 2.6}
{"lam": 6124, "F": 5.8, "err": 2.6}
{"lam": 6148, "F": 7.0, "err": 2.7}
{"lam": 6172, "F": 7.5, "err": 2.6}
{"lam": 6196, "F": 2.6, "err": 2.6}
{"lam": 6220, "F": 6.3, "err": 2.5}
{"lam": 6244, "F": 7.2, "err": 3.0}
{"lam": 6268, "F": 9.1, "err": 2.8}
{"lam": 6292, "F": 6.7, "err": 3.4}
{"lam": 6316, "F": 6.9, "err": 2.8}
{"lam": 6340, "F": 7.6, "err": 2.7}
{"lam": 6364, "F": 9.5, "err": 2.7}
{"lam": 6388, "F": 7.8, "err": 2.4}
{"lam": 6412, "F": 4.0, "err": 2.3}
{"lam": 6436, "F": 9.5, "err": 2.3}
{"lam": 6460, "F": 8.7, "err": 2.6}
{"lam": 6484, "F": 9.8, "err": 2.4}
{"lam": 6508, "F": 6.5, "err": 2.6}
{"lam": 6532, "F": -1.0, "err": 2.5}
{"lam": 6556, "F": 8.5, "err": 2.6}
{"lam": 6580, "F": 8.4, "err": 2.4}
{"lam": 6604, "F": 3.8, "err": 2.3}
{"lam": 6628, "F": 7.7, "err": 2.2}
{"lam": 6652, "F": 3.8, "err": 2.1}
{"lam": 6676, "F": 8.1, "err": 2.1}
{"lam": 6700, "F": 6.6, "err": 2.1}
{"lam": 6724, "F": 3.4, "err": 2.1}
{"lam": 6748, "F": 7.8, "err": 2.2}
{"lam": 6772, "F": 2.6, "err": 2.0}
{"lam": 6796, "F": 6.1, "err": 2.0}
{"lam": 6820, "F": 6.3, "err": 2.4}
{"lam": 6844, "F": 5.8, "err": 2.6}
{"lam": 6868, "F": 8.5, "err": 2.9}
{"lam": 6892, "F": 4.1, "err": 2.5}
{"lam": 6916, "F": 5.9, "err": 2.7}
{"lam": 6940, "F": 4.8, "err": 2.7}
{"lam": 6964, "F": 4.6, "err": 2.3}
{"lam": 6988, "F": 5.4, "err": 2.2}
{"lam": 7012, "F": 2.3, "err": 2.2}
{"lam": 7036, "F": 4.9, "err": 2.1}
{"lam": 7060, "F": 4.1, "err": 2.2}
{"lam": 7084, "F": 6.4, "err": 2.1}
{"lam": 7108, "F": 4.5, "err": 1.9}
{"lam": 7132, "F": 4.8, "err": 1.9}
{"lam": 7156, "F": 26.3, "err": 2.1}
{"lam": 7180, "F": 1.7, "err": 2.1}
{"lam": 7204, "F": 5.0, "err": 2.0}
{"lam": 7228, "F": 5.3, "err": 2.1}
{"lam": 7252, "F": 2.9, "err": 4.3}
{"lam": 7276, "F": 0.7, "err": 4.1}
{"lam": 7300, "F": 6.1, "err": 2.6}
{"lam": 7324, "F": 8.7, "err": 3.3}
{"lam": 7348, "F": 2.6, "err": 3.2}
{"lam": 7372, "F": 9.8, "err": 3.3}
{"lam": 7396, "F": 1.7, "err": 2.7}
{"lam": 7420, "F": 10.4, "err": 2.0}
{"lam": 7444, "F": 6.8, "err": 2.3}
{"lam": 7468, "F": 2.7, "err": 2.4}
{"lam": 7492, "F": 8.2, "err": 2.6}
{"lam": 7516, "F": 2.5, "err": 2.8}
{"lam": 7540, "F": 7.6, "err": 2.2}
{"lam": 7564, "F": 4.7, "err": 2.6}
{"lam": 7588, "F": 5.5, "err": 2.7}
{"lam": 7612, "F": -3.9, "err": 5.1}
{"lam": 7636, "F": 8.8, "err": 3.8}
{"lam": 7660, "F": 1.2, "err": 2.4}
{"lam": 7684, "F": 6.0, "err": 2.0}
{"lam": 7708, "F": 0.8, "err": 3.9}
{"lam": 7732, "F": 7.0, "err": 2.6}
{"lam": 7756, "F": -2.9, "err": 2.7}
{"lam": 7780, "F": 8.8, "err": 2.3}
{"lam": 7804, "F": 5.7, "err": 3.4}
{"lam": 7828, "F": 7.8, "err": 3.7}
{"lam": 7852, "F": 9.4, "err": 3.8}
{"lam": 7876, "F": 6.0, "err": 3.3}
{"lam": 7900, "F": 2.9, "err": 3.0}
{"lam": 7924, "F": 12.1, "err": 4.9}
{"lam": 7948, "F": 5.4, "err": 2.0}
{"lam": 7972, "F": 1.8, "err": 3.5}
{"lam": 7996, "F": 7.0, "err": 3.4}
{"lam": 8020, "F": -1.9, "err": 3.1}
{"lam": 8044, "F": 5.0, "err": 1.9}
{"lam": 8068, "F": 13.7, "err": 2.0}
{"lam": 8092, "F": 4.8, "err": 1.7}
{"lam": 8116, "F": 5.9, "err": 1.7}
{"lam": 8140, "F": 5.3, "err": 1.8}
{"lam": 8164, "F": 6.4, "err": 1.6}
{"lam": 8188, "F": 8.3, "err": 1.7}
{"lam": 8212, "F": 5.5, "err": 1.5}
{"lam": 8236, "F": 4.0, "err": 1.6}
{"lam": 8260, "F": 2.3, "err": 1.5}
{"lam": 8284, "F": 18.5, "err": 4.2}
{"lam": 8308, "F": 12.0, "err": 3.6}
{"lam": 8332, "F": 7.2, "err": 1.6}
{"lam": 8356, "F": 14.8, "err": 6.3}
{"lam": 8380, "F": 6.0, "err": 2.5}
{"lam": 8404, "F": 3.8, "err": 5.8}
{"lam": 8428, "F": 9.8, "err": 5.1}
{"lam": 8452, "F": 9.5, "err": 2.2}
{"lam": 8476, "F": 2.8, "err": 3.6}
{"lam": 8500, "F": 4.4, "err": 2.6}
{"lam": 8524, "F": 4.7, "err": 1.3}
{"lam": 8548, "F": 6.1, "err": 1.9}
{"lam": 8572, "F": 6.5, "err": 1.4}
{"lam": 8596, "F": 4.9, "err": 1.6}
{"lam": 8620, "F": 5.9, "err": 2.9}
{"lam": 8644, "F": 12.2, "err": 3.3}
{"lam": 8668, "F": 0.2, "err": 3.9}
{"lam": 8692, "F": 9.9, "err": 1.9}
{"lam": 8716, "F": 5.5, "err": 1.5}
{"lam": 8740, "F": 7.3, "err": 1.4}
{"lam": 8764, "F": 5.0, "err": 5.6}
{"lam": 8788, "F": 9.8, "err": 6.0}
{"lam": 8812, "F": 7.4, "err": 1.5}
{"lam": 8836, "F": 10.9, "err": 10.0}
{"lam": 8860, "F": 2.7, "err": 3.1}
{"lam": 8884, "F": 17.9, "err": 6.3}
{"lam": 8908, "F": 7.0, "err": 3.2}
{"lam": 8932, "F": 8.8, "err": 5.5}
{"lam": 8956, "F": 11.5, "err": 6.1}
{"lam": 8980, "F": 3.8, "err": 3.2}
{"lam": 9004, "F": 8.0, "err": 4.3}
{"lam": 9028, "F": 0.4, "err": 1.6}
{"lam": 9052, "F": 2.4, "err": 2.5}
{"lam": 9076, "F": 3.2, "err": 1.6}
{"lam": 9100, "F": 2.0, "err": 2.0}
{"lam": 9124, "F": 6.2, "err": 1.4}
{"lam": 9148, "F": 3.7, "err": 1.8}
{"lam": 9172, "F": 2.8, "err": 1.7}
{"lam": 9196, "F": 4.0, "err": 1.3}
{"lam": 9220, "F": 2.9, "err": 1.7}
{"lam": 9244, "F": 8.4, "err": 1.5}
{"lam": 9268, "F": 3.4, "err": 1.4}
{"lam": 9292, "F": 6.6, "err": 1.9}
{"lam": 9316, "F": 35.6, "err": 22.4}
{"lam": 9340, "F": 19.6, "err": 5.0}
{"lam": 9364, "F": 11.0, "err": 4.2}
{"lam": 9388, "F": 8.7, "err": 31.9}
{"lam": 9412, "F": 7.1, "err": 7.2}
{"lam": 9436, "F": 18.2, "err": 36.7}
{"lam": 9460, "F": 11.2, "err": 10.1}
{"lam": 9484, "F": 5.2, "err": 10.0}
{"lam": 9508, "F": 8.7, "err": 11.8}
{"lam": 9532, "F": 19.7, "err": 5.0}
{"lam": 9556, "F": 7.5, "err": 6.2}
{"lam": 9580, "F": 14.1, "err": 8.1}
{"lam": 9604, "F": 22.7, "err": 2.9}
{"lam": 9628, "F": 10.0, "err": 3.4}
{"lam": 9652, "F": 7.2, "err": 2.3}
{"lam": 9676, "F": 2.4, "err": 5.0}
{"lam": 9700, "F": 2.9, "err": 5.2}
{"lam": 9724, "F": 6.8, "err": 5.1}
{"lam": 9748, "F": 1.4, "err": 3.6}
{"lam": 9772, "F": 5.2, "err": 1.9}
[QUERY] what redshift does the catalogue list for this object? 0.920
